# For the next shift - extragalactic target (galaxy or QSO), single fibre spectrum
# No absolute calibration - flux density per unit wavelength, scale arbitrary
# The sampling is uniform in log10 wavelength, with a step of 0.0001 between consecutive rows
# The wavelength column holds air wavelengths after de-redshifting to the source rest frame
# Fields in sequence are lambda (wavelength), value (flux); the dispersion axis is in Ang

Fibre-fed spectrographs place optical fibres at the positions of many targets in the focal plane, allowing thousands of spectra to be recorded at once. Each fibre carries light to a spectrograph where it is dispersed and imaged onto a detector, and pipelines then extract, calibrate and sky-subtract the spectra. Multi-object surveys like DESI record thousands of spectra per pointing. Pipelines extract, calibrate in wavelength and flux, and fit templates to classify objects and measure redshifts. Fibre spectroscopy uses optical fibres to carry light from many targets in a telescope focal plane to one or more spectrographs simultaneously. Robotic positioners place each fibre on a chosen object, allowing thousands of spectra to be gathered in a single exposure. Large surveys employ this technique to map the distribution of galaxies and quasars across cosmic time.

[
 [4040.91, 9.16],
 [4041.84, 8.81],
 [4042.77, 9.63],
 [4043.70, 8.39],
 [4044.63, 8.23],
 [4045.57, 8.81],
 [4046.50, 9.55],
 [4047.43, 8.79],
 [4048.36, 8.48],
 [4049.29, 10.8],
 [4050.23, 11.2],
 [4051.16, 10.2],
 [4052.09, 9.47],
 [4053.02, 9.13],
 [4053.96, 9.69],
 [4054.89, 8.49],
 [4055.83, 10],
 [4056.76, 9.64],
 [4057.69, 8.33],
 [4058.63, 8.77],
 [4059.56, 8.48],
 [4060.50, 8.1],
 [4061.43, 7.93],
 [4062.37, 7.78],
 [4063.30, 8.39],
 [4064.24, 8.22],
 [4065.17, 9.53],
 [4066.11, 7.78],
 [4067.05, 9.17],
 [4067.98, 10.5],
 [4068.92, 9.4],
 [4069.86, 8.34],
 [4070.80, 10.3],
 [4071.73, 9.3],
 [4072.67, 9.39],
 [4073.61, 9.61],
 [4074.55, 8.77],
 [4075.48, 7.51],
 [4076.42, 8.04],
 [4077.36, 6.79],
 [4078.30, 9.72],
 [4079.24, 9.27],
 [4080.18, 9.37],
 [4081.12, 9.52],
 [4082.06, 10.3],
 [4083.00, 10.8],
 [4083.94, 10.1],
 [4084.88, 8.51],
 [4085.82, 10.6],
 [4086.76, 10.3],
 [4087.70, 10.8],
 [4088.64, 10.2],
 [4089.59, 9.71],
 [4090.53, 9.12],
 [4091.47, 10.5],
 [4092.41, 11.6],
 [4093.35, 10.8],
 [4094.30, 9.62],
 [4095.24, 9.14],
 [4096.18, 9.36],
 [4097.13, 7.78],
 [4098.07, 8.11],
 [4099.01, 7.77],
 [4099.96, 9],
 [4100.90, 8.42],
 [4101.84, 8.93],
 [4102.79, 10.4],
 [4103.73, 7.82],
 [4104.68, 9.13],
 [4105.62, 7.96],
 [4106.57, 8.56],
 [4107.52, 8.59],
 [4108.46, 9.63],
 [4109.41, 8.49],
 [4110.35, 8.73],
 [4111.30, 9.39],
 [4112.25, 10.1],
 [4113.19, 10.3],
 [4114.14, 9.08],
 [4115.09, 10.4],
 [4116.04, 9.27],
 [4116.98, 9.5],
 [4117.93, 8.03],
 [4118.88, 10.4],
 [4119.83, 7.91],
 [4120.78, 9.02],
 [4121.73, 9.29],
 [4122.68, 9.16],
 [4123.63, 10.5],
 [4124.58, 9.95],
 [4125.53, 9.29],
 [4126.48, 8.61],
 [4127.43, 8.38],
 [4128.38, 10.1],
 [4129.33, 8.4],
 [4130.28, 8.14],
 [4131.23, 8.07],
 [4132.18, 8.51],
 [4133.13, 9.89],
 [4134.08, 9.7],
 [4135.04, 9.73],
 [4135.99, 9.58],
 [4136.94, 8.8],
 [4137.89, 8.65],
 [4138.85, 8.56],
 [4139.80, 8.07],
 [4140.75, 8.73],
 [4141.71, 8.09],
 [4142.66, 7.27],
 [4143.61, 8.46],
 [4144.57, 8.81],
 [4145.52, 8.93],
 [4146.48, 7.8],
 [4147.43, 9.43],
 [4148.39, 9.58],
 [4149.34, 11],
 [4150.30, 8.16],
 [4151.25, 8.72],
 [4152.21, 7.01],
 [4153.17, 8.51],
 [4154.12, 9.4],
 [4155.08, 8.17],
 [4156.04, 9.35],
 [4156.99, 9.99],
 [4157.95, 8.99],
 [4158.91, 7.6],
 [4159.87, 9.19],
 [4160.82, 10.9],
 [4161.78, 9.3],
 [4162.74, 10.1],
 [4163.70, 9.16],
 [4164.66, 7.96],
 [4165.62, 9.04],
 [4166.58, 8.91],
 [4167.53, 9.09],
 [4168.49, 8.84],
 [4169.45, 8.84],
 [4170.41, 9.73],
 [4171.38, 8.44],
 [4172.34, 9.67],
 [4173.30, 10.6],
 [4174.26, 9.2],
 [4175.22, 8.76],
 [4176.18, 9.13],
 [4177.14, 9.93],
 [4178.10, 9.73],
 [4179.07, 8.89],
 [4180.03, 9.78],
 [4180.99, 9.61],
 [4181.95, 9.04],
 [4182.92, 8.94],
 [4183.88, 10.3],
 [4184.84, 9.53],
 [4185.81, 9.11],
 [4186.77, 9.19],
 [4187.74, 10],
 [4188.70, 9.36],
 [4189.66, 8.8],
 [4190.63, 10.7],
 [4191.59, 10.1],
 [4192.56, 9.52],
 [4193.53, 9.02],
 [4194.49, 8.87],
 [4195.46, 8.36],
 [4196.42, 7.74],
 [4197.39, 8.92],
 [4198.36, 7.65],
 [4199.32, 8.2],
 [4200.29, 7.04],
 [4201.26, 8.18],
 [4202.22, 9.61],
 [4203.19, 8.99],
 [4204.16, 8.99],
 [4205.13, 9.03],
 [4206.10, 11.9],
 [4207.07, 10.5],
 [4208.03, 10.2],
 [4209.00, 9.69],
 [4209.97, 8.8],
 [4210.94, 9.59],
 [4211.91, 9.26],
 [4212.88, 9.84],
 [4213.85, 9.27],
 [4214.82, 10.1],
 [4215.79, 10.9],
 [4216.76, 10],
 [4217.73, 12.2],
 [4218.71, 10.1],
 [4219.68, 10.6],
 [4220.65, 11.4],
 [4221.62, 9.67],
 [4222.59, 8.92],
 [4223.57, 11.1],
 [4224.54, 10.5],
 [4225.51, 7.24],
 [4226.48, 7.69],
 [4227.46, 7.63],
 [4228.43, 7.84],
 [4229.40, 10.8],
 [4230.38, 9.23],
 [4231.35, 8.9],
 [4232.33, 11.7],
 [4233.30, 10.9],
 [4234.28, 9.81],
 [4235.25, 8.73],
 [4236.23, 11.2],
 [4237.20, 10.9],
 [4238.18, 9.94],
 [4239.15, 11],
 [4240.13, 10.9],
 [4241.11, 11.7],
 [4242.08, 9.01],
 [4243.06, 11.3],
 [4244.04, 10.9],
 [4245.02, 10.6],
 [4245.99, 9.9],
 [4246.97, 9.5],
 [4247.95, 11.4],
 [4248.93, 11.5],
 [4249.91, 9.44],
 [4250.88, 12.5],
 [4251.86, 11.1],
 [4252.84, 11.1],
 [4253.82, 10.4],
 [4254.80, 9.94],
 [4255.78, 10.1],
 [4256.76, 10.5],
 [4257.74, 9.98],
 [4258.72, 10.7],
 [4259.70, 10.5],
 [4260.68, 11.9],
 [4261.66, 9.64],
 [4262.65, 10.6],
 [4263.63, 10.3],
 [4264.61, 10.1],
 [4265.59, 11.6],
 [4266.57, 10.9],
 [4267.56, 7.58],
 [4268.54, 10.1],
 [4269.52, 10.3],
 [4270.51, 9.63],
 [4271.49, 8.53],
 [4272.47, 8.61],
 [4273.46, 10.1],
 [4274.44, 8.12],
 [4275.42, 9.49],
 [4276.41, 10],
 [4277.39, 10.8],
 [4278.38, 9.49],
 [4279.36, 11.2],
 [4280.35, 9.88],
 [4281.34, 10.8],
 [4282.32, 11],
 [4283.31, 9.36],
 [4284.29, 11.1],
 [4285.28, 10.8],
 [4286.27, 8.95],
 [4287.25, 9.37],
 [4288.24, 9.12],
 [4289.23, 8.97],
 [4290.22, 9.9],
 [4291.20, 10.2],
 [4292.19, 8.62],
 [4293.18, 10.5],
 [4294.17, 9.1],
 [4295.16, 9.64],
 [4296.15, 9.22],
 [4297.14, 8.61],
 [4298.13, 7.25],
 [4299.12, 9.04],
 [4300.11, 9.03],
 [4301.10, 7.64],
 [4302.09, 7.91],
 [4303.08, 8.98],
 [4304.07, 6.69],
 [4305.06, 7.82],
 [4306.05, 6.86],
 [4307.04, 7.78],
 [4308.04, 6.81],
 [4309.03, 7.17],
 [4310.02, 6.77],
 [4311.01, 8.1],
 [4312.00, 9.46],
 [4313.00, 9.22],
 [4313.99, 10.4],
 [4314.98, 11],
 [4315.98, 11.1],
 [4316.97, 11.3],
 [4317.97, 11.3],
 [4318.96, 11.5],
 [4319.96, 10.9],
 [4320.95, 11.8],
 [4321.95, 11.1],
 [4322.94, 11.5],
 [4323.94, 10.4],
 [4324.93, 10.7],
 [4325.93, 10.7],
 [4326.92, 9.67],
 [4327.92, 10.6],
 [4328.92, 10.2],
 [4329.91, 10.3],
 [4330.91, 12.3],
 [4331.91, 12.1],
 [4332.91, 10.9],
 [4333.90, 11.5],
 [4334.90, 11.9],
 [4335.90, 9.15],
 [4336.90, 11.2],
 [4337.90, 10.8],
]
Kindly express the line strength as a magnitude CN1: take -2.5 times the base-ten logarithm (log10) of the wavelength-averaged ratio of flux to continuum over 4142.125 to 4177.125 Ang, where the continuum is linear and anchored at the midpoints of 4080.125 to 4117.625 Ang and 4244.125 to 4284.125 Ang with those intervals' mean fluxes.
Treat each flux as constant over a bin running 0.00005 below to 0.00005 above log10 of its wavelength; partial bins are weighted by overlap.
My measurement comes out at 0.08 mag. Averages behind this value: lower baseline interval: 9.44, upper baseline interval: 10.2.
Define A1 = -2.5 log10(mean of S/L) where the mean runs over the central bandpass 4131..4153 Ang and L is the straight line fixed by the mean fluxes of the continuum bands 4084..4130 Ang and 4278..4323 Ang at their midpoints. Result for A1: 0.07 mag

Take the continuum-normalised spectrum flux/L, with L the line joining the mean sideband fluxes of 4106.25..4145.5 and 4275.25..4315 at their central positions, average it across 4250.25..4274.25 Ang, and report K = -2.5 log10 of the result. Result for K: -0.13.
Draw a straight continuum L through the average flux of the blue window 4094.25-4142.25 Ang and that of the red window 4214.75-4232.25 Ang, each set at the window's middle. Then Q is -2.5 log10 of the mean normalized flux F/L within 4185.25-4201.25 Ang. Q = 0.08 mag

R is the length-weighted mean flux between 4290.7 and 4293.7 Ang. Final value 9.78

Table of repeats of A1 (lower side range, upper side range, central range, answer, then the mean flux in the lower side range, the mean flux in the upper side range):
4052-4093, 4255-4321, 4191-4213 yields 0.037 mag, 9.26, 9.56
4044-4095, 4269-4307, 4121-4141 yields 0.030 mag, 9.33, 9.26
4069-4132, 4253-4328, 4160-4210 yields 0.020 mag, 9.24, 9.69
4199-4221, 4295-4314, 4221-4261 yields -0.111 mag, 9.76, 8.14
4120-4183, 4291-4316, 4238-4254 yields -0.222 mag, 9.04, 8.58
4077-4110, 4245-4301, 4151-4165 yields 0.070 mag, 9.34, 9.95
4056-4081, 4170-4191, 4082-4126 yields -0.046 mag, 8.81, 9.46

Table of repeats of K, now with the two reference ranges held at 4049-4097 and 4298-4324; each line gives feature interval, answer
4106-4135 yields 0.018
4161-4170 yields 0.025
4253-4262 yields -0.131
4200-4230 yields -0.038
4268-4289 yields -0.067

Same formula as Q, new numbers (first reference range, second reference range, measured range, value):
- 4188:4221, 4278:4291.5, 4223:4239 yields 0.00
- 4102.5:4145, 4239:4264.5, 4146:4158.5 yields 0.05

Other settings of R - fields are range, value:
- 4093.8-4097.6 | 8.97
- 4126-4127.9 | 8.5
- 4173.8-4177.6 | 9.26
